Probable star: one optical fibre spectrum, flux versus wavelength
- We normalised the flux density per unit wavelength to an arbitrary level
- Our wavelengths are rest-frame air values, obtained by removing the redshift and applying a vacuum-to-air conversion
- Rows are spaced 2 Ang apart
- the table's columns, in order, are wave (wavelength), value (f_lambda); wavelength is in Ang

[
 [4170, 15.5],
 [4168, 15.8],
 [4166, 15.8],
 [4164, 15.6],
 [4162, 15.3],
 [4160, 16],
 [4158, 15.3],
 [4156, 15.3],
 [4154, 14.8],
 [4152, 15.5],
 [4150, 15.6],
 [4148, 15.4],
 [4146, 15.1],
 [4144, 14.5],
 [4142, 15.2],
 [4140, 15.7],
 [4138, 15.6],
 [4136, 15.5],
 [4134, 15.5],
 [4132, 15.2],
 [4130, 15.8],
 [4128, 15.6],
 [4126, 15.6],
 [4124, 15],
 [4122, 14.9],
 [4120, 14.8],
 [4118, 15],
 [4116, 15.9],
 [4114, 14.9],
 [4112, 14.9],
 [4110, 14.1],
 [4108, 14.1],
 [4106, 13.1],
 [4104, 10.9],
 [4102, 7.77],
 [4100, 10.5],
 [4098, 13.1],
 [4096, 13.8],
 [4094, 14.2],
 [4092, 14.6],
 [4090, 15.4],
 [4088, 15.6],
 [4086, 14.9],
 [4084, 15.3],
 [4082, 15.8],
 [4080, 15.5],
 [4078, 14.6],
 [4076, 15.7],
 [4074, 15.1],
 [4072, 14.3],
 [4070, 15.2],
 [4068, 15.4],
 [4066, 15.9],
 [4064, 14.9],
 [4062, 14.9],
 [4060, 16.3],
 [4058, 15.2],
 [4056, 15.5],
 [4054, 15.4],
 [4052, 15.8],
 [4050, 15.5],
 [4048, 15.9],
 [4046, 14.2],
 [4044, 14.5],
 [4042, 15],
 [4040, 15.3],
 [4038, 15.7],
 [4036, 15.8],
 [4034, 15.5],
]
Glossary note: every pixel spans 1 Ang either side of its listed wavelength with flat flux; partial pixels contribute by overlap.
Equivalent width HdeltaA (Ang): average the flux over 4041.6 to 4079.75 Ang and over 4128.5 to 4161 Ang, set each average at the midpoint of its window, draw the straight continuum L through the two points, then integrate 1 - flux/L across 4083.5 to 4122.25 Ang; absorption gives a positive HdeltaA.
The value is 3.7 Ang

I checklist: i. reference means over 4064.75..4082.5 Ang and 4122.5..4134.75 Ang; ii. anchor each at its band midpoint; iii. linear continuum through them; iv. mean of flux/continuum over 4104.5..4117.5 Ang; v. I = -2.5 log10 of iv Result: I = 0.07 mag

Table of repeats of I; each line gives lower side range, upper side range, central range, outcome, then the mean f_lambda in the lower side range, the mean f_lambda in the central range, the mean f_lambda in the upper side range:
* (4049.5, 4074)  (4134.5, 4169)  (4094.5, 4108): 0.286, 15.3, 11.8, 15.4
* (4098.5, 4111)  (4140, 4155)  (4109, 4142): -0.139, 11.8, 15.2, 15.2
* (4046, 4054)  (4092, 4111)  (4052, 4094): -0.083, 15.5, 15.3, 12.5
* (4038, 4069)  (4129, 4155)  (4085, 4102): 0.126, 15.3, 13.6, 15.3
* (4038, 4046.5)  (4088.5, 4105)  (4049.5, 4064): -0.086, 14.9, 15.5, 12.6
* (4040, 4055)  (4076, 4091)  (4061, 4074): 0.012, 15.2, 15.1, 15.3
